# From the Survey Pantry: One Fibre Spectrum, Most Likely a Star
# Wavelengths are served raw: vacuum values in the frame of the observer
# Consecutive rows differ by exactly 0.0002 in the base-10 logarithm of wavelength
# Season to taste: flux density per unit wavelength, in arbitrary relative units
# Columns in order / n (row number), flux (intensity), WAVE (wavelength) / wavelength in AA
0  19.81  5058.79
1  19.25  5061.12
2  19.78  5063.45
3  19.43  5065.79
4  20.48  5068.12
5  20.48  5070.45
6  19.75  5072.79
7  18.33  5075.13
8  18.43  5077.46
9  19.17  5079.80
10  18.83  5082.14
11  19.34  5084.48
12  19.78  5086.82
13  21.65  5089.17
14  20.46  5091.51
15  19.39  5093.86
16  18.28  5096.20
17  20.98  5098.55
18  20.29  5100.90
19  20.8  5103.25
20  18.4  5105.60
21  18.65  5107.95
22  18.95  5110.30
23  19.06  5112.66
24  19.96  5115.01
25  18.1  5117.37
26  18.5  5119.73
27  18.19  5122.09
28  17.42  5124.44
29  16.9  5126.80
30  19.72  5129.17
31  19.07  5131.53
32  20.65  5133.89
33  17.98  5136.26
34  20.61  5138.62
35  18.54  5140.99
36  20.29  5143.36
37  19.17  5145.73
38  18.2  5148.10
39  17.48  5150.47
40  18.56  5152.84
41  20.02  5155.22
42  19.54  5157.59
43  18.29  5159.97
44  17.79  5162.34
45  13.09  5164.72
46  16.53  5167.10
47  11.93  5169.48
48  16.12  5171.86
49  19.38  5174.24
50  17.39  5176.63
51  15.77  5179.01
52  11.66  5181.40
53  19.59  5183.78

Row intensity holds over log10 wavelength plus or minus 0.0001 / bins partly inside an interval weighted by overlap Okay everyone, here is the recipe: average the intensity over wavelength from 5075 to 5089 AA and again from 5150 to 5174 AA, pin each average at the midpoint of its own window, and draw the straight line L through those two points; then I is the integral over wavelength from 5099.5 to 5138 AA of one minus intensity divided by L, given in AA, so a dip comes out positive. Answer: -1.57 AA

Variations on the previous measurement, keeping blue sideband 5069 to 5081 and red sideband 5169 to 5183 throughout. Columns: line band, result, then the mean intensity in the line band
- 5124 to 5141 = -1.7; 18.9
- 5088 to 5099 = -0.9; 20.1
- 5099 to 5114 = -1.1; 19.4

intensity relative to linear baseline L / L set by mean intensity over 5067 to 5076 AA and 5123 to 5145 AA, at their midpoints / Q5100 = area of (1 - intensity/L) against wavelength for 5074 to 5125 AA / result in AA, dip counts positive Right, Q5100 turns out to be 0.5 AA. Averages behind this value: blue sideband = 19.8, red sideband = 19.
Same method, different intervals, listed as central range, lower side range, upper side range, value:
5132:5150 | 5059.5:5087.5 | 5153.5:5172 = -1.93 AA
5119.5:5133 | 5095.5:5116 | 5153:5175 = 0.20 AA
